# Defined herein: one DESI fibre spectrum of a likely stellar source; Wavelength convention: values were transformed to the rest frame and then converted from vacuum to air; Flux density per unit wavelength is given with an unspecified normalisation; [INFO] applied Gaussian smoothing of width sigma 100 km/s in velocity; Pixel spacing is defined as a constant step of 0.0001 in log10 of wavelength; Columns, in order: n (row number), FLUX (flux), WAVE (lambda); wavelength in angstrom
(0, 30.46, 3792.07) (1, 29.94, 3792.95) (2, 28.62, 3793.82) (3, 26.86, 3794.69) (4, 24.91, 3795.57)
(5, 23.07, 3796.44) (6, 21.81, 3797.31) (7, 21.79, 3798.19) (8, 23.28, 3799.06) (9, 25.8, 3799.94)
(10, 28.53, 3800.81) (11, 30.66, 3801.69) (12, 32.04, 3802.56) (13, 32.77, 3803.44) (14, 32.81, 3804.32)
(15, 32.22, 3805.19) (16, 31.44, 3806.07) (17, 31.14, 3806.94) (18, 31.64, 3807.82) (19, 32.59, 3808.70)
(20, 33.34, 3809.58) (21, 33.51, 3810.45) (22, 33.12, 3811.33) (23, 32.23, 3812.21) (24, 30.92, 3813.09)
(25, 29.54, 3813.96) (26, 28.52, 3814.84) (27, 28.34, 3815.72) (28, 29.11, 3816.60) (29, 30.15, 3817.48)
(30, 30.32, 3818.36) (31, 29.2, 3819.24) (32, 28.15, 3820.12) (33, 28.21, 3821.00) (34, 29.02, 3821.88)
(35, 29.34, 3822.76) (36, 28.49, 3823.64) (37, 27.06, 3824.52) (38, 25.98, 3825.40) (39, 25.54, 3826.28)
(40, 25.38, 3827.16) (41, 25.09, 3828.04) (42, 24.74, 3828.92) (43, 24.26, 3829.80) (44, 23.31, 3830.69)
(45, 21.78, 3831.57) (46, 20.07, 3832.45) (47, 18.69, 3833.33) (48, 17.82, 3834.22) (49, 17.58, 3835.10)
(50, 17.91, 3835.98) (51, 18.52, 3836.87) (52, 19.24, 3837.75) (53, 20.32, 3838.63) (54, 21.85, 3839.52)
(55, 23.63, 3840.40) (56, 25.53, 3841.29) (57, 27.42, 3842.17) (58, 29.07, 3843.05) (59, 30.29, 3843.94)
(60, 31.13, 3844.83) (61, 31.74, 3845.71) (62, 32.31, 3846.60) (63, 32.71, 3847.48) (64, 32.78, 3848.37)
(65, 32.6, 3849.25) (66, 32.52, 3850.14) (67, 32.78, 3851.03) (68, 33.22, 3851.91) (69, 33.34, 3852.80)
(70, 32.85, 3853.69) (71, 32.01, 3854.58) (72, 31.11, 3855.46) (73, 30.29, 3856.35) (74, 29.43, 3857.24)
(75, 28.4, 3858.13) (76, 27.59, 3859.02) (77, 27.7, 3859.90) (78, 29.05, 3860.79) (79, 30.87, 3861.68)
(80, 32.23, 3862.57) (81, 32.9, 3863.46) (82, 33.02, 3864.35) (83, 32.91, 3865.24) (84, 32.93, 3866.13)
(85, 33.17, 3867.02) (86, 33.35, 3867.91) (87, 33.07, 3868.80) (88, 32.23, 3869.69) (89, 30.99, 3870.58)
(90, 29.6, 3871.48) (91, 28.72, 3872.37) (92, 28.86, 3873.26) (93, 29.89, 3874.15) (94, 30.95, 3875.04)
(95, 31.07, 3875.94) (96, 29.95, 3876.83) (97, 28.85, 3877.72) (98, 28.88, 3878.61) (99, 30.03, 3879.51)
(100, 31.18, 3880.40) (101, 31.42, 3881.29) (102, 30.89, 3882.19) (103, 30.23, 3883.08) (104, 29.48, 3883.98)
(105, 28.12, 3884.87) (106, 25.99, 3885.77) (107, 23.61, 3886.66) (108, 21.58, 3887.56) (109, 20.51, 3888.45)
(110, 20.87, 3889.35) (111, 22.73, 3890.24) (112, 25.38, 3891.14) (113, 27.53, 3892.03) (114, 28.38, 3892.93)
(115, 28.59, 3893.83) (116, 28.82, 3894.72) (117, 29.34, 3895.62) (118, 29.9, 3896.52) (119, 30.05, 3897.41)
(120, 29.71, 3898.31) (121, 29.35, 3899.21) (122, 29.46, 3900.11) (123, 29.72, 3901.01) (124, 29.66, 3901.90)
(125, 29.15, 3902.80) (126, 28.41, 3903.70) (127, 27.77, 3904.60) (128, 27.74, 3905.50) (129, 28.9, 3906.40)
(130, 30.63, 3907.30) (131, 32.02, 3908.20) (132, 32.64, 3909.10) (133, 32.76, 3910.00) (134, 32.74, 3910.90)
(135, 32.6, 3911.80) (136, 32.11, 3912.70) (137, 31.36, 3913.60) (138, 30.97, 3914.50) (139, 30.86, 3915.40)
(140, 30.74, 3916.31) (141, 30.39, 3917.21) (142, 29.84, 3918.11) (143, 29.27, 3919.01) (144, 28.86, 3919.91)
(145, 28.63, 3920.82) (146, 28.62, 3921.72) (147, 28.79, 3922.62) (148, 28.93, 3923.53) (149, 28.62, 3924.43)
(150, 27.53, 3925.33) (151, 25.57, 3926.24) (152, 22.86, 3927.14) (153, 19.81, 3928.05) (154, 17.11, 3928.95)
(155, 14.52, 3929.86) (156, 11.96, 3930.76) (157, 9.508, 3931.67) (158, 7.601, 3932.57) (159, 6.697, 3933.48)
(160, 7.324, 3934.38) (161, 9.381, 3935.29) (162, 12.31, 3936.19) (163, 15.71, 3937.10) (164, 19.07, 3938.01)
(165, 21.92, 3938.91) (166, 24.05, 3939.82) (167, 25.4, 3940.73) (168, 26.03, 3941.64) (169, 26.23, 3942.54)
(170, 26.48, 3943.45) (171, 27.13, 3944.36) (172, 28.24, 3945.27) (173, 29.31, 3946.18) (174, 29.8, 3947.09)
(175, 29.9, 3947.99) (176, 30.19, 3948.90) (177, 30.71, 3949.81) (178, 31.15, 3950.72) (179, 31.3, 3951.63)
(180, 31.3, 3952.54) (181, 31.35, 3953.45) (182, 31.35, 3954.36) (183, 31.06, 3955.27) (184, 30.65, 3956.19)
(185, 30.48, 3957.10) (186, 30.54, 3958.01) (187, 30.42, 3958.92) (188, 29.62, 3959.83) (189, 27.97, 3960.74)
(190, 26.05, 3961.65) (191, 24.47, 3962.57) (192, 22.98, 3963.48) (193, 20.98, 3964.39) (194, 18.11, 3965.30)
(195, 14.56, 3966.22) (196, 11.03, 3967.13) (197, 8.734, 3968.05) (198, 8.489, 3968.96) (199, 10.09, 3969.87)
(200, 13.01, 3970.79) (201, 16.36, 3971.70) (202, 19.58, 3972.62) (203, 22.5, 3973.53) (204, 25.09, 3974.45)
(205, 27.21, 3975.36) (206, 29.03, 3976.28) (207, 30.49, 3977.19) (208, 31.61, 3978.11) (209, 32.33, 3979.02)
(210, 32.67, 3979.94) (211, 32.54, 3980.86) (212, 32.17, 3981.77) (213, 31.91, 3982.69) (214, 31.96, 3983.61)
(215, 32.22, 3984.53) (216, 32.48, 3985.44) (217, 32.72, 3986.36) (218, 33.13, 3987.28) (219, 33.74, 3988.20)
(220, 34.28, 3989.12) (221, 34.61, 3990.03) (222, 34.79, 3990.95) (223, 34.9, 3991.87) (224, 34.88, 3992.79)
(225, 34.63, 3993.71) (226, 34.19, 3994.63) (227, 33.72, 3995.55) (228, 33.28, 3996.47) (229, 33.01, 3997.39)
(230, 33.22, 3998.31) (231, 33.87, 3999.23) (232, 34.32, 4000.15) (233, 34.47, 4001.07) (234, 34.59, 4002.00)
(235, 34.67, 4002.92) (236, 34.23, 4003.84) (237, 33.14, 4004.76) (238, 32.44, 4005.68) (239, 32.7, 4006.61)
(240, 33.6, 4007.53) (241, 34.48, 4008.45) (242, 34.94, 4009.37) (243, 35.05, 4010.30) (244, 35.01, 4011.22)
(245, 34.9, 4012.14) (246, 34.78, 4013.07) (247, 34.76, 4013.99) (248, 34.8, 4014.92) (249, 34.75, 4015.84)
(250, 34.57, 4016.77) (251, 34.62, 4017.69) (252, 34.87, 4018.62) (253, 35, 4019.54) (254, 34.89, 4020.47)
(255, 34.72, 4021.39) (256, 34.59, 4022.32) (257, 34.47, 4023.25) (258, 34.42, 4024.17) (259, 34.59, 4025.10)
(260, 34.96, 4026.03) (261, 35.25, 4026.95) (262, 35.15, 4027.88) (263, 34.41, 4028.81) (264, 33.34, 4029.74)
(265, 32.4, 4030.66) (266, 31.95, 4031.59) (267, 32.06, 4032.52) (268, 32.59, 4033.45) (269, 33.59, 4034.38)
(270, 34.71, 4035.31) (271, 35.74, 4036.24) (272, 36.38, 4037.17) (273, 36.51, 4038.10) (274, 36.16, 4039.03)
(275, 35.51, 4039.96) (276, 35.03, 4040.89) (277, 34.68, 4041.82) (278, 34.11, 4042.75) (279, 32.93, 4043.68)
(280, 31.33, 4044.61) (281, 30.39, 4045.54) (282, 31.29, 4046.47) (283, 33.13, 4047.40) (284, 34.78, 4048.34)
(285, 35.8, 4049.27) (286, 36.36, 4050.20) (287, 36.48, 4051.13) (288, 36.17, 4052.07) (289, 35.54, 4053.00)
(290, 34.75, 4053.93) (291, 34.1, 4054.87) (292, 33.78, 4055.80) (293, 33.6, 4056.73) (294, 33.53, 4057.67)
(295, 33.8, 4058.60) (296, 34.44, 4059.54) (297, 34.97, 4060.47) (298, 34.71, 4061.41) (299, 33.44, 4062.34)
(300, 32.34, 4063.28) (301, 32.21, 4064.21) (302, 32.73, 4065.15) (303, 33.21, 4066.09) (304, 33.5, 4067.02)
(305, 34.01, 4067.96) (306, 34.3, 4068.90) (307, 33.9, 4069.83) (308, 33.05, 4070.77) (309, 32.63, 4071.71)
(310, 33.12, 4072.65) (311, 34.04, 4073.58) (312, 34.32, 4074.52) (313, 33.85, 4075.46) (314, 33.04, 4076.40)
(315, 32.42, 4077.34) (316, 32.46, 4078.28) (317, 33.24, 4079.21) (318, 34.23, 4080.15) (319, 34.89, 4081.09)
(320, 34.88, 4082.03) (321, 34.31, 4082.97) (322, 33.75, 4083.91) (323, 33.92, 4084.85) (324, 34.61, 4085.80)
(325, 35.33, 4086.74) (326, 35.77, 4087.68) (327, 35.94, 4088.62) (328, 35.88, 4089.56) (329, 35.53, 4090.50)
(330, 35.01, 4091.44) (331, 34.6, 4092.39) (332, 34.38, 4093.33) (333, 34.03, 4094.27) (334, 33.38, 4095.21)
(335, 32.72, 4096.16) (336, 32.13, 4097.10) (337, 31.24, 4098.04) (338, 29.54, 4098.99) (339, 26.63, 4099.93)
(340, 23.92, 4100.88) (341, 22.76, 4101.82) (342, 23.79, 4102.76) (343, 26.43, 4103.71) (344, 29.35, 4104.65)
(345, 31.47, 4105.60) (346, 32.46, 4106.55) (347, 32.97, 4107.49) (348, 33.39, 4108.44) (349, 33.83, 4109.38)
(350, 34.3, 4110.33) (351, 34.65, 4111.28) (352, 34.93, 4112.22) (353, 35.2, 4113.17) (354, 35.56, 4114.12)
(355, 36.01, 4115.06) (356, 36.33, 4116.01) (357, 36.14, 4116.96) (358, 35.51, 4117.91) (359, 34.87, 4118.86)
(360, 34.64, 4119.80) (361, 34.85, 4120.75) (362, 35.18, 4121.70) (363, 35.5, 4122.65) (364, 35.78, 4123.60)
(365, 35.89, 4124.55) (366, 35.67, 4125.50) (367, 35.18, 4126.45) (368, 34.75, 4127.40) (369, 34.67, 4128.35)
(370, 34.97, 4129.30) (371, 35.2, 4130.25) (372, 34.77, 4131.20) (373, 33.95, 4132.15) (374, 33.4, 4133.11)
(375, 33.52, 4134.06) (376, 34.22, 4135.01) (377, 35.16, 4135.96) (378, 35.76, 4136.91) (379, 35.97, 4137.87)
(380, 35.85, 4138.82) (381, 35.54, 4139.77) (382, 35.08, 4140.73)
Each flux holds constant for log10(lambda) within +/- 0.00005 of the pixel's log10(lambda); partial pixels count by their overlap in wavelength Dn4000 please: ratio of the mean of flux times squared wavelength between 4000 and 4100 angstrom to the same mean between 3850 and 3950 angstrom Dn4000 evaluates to 1.3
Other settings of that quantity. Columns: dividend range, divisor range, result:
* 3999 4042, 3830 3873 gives 1.32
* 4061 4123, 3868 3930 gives 1.28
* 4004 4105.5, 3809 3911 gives 1.30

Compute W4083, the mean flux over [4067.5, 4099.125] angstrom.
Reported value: 33.9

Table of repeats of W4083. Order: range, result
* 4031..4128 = 33.7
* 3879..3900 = 27.6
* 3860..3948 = 27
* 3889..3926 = 29.3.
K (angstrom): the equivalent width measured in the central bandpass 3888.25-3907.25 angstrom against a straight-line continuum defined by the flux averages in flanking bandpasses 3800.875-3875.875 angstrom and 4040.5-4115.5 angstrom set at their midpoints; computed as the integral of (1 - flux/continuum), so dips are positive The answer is 1.4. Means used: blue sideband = 28.9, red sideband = 33.3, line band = 27.9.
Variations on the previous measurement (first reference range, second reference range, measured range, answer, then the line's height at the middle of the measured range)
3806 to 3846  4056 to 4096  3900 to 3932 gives 1.88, 29.3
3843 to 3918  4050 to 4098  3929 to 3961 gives 7.75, 31.4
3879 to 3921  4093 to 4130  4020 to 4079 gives -4.12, 31.8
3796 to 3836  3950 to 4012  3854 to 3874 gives -2.10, 28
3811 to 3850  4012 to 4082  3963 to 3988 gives 5.81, 31.6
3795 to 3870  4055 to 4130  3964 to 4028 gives 2.10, 31.6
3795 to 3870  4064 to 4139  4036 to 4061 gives -1.46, 32.6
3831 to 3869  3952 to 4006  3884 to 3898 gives 1.07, 28.4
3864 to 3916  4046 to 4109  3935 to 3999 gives 8.04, 31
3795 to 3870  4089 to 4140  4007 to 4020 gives -1.24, 31.7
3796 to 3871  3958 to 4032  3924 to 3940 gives 7.06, 29.7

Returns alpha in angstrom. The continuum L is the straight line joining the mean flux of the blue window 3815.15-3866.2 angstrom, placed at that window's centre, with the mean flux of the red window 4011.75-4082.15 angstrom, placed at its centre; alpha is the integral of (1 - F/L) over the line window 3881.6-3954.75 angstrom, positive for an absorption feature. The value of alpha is 9.4 angstrom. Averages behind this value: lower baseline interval 27.7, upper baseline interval 34.1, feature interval 26.2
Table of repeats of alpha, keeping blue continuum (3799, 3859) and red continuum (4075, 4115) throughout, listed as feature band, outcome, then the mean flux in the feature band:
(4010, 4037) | -2.5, 34.4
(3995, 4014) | -1.7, 34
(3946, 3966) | 1.3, 28.4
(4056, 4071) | -0.7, 33.6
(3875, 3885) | -0.4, 30.1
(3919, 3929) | 1.1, 26.4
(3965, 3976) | 5.1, 16.4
